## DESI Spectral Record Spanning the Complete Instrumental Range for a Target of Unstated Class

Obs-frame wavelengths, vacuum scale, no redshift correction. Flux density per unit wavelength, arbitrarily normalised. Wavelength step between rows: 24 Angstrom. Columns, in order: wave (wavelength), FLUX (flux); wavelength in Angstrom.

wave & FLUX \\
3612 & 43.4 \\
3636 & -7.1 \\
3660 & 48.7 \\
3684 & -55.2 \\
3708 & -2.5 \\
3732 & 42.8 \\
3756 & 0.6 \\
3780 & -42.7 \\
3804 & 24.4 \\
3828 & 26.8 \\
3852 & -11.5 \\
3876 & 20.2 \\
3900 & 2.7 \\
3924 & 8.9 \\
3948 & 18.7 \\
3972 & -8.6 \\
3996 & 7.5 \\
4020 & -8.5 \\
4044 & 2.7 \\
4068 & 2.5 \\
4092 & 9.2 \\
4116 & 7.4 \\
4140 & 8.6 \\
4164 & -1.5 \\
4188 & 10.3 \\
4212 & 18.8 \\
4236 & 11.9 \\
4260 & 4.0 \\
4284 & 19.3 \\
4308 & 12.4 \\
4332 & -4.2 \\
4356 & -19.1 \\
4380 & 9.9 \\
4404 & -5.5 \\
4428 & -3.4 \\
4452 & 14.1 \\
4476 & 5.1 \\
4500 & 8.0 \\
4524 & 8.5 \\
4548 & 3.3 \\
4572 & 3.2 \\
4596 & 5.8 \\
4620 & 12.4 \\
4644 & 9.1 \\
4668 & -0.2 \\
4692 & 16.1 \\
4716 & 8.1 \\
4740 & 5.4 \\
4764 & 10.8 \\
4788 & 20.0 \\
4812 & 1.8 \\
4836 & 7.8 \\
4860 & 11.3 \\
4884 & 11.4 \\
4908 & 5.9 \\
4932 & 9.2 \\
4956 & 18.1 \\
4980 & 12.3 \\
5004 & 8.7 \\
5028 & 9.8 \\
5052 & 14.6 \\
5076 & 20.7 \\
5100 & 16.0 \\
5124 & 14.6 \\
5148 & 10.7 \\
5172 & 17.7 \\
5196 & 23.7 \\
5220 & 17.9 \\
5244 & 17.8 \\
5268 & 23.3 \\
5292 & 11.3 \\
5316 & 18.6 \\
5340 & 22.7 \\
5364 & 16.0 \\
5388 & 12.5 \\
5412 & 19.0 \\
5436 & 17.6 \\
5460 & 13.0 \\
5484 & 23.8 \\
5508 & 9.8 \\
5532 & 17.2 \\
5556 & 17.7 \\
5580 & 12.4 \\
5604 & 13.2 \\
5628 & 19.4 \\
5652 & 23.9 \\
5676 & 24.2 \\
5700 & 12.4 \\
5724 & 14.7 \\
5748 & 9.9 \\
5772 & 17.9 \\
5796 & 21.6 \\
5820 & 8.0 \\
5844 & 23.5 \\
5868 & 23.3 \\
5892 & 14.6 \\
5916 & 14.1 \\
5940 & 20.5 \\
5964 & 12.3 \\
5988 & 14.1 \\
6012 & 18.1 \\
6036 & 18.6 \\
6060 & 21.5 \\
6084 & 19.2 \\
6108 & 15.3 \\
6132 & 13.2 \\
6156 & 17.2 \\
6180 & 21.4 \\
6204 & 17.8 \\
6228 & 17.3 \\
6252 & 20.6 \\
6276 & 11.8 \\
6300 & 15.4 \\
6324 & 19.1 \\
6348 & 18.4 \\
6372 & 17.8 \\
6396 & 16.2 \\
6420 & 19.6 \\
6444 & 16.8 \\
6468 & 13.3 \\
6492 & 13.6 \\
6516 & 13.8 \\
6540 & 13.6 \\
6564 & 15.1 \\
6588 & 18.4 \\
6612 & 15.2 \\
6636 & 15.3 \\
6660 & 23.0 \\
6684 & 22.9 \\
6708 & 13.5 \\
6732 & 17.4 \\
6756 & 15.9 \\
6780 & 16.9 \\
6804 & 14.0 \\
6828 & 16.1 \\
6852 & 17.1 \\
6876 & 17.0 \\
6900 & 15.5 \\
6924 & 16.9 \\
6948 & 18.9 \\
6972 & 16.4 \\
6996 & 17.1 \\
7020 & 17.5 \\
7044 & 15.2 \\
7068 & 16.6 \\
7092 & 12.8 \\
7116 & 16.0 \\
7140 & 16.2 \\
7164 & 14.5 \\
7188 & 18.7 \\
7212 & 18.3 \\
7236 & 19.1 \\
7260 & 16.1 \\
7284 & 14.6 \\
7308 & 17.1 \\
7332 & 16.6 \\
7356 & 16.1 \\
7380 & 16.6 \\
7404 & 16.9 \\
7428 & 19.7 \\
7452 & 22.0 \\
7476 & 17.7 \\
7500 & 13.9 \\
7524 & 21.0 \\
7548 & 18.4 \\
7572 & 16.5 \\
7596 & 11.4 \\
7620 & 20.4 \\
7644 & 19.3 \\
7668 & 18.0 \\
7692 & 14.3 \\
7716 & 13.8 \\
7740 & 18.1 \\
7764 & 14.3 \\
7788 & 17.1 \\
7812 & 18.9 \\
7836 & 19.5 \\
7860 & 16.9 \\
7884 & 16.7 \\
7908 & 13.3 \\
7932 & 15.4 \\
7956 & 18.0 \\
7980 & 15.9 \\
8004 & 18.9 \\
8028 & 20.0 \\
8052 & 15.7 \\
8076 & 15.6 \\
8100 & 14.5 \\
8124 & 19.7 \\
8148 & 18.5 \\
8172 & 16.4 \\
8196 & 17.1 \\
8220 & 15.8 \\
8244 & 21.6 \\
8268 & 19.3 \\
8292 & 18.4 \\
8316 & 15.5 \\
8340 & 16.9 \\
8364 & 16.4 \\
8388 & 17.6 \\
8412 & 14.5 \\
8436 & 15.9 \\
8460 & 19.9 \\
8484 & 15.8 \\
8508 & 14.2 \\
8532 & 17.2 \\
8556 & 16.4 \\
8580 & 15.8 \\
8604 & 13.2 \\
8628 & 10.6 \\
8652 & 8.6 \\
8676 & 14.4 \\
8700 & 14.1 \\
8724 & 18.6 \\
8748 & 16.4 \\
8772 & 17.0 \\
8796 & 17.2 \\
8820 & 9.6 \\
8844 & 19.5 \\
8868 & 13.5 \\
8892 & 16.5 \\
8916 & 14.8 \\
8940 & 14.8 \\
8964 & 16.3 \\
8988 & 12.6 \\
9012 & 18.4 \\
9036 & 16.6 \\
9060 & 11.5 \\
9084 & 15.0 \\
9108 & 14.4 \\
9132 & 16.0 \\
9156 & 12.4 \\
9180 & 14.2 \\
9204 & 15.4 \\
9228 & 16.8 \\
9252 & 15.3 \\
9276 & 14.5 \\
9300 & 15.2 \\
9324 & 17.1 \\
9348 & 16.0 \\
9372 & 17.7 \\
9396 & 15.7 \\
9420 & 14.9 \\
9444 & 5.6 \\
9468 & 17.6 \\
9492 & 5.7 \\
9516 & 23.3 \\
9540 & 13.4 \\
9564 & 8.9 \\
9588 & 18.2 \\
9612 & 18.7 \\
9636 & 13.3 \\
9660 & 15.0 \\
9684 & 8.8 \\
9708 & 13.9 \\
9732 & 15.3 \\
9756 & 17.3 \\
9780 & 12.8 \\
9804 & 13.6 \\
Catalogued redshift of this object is 0.26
